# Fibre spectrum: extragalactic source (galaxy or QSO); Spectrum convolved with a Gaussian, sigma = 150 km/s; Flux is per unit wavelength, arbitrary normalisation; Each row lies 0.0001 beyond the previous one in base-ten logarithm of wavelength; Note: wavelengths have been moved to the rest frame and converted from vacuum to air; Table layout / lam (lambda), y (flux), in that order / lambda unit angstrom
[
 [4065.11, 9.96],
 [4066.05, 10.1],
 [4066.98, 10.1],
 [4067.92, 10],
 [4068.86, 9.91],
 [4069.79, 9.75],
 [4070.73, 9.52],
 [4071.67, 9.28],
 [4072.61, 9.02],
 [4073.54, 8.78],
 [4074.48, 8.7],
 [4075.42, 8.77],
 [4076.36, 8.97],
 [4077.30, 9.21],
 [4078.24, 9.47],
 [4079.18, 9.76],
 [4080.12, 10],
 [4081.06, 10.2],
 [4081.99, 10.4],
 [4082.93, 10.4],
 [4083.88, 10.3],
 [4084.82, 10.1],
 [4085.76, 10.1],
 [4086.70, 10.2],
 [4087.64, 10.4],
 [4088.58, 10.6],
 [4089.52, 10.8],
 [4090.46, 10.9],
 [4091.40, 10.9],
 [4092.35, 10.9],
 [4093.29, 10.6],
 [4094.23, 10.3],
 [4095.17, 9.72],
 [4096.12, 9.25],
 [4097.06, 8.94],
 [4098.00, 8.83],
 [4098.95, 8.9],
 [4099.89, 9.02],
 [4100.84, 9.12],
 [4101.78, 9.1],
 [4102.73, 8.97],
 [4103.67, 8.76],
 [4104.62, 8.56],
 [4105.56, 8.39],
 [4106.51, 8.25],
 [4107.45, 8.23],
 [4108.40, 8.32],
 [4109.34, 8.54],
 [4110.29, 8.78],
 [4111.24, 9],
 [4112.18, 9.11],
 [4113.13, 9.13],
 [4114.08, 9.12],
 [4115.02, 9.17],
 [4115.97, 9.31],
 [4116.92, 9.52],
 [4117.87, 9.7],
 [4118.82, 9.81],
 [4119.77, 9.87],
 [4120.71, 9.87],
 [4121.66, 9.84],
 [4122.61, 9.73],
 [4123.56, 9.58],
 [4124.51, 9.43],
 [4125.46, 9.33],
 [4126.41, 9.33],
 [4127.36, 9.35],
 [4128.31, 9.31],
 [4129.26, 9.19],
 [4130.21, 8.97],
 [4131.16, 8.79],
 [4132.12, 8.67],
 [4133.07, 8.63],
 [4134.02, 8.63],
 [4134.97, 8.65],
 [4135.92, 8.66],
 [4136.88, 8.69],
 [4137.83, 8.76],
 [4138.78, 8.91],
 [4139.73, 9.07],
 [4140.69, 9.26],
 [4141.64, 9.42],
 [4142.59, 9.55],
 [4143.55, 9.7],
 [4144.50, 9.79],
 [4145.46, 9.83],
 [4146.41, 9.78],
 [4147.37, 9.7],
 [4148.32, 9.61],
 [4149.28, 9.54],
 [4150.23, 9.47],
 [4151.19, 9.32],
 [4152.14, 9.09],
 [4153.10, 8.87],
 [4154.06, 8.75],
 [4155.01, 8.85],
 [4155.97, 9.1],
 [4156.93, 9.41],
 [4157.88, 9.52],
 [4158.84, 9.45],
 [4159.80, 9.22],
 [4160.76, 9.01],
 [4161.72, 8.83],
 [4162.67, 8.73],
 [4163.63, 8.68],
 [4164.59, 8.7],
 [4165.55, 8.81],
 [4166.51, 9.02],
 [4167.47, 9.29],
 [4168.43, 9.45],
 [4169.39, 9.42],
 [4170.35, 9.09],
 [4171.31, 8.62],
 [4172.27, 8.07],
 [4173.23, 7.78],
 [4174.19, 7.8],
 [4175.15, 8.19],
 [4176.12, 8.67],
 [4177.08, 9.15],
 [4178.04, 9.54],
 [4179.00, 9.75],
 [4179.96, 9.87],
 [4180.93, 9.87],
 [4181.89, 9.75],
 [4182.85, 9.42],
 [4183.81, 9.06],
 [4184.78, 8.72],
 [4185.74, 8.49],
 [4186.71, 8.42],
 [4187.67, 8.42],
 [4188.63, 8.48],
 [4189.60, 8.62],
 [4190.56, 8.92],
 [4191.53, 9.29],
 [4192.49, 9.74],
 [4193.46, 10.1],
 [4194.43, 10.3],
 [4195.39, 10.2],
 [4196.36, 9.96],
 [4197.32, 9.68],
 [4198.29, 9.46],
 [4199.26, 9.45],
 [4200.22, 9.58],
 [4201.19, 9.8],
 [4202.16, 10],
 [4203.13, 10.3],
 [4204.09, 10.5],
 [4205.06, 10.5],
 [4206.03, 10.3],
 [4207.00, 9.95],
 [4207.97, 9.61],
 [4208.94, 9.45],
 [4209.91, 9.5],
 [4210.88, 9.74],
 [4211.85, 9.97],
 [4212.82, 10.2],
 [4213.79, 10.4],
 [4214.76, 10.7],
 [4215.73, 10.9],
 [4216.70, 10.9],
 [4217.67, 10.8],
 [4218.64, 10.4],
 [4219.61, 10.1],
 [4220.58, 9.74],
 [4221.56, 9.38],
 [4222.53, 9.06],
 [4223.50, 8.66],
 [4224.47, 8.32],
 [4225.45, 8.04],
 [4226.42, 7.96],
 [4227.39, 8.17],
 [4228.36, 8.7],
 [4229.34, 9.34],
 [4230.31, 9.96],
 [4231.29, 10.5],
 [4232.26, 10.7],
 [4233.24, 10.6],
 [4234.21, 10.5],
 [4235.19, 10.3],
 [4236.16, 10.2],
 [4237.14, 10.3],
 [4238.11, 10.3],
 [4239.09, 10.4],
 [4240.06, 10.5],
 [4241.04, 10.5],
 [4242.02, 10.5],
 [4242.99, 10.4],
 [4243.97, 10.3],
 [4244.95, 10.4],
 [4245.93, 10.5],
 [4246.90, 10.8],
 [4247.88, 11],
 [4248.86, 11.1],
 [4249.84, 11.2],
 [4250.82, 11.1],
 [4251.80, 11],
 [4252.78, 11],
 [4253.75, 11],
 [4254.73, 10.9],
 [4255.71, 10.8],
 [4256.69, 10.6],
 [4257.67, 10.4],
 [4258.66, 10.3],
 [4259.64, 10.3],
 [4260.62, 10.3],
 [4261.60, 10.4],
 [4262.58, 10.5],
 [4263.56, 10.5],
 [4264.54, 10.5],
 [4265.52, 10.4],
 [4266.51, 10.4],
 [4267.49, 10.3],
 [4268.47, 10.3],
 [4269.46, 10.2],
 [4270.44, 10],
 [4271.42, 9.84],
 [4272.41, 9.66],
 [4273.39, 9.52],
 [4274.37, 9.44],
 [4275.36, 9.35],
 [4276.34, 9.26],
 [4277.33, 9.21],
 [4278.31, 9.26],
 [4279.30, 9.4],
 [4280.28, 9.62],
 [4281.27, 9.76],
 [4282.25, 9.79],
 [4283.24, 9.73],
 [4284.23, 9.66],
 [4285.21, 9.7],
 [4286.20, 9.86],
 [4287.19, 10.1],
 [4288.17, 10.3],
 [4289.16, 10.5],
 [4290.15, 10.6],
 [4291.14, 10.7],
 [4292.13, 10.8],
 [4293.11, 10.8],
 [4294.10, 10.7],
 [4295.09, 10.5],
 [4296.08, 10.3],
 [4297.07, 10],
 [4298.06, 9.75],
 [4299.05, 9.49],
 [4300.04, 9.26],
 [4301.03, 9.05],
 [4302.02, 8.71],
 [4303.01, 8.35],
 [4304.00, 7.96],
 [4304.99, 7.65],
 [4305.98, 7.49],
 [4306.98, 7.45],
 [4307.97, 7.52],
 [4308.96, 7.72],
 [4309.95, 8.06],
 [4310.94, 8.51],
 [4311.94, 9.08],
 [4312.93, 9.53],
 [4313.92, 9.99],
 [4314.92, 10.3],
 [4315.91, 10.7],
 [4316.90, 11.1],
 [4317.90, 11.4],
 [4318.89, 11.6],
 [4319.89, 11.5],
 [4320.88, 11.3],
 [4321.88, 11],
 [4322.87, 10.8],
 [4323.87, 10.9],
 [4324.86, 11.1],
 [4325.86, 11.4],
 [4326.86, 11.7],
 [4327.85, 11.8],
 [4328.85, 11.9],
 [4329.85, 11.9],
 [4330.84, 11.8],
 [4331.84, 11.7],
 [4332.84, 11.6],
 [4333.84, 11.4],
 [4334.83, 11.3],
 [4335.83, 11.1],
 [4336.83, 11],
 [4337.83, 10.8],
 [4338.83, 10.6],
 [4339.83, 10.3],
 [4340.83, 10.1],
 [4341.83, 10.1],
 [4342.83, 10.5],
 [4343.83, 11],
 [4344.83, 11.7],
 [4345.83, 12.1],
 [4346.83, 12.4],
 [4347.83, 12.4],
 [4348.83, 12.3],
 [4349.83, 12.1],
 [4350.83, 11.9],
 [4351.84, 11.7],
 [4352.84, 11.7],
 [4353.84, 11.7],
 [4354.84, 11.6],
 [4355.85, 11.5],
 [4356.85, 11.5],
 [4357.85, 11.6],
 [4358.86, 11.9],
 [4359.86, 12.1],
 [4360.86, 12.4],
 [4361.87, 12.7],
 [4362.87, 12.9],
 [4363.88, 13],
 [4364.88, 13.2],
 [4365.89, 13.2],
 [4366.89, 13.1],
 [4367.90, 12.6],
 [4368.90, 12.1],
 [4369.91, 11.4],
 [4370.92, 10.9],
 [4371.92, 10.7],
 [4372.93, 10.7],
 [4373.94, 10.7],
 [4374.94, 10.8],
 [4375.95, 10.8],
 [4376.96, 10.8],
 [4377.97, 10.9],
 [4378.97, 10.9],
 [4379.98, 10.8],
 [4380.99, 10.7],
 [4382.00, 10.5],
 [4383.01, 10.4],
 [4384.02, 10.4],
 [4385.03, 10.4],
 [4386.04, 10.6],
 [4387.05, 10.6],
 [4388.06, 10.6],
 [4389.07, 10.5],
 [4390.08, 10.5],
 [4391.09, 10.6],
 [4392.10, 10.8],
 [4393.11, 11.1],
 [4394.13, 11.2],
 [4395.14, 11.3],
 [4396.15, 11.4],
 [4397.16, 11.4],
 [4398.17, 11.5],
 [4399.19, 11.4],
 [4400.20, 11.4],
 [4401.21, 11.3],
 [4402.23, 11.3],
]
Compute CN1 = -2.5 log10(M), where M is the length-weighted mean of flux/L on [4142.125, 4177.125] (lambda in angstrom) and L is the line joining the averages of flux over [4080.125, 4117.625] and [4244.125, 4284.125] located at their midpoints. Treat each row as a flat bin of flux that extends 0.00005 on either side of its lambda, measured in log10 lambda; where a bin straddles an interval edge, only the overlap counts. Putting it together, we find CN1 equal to 0.082 mag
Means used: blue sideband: 9.52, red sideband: 10.2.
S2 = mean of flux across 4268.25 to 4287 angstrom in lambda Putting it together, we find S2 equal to 9.66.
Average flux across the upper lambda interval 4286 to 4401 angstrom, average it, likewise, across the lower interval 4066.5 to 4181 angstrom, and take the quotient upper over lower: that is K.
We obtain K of 1.2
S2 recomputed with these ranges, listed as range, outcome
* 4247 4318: 9.88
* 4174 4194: 9.08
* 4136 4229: 9.34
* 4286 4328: 9.92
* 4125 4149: 9.19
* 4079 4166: 9.36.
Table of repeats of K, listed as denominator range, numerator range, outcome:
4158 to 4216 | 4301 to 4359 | 1.14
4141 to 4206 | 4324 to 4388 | 1.23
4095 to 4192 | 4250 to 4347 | 1.13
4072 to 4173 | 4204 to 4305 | 1.08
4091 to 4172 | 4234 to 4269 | 1.15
